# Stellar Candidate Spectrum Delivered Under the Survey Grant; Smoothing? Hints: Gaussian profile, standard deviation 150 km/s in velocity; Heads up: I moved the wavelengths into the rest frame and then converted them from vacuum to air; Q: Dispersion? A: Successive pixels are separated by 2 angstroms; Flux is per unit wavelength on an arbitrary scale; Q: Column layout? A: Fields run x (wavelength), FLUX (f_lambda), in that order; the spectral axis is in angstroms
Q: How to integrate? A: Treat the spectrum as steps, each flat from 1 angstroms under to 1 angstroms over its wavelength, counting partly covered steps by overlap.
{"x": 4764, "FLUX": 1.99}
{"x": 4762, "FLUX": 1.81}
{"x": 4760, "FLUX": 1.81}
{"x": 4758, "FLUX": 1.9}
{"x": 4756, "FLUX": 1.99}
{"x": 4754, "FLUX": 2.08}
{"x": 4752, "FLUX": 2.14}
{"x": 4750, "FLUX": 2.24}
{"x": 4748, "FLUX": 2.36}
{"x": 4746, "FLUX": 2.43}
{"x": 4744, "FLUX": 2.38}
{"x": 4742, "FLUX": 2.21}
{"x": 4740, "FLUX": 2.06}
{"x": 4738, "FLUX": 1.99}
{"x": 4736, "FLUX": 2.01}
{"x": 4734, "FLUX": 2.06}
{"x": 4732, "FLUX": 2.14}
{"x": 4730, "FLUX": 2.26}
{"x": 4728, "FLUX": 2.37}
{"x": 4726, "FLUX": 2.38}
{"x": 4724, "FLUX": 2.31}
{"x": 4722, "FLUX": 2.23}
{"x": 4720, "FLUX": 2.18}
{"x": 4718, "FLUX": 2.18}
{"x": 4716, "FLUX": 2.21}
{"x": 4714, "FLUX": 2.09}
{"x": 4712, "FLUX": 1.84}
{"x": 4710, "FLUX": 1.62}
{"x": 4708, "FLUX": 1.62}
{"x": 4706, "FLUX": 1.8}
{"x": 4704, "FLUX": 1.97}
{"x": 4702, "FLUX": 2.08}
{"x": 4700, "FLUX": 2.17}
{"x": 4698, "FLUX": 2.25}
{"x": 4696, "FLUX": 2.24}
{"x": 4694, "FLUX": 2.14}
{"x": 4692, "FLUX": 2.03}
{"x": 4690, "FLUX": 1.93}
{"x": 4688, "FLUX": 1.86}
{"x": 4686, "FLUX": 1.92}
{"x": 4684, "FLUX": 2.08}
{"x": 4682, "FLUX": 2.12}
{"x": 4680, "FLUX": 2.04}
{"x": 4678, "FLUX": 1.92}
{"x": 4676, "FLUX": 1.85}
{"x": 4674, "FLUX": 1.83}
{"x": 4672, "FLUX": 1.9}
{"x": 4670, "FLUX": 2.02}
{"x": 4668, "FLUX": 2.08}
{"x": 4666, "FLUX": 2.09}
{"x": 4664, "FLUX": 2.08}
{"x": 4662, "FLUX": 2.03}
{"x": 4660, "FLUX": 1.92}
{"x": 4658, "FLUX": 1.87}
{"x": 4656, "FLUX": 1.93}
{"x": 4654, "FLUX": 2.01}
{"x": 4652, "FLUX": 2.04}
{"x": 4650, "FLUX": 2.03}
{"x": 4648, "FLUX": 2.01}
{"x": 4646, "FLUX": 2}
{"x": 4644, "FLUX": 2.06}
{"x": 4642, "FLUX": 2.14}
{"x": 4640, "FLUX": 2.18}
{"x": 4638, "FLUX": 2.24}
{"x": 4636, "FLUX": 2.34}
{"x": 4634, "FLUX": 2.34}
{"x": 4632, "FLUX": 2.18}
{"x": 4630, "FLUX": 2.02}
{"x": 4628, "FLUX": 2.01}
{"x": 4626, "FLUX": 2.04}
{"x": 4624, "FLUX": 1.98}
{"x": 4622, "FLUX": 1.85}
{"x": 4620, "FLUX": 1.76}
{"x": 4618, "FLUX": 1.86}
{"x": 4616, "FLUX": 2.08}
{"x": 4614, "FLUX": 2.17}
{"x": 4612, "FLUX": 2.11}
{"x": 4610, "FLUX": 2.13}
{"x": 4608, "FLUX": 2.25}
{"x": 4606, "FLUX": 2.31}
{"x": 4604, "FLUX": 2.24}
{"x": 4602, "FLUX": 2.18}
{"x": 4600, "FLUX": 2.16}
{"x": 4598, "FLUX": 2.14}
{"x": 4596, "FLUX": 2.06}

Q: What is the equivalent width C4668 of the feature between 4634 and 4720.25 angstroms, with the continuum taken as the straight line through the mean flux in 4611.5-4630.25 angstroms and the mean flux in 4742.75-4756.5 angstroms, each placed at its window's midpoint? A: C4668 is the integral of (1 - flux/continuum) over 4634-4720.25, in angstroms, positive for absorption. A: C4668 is 2.85 angstroms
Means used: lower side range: 1.98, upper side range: 2.24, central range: 2.02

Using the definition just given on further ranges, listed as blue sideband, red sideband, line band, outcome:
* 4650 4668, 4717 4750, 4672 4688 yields 0.85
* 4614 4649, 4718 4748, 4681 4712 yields 2.57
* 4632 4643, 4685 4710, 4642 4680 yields 2.73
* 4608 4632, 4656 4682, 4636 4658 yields -0.81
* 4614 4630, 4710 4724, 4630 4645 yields -1.64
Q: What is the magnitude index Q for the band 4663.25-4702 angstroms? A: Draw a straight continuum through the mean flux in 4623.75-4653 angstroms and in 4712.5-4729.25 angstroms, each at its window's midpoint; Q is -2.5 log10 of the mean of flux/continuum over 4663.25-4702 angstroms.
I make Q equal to 0.075 mag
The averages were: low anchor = 2.11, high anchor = 2.23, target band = 2.03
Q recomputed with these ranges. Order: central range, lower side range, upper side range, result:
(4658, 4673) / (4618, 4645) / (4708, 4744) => 0.046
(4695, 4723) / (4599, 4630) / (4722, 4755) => 0.075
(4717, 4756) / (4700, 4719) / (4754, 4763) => -0.150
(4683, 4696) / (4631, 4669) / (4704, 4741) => 0.034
